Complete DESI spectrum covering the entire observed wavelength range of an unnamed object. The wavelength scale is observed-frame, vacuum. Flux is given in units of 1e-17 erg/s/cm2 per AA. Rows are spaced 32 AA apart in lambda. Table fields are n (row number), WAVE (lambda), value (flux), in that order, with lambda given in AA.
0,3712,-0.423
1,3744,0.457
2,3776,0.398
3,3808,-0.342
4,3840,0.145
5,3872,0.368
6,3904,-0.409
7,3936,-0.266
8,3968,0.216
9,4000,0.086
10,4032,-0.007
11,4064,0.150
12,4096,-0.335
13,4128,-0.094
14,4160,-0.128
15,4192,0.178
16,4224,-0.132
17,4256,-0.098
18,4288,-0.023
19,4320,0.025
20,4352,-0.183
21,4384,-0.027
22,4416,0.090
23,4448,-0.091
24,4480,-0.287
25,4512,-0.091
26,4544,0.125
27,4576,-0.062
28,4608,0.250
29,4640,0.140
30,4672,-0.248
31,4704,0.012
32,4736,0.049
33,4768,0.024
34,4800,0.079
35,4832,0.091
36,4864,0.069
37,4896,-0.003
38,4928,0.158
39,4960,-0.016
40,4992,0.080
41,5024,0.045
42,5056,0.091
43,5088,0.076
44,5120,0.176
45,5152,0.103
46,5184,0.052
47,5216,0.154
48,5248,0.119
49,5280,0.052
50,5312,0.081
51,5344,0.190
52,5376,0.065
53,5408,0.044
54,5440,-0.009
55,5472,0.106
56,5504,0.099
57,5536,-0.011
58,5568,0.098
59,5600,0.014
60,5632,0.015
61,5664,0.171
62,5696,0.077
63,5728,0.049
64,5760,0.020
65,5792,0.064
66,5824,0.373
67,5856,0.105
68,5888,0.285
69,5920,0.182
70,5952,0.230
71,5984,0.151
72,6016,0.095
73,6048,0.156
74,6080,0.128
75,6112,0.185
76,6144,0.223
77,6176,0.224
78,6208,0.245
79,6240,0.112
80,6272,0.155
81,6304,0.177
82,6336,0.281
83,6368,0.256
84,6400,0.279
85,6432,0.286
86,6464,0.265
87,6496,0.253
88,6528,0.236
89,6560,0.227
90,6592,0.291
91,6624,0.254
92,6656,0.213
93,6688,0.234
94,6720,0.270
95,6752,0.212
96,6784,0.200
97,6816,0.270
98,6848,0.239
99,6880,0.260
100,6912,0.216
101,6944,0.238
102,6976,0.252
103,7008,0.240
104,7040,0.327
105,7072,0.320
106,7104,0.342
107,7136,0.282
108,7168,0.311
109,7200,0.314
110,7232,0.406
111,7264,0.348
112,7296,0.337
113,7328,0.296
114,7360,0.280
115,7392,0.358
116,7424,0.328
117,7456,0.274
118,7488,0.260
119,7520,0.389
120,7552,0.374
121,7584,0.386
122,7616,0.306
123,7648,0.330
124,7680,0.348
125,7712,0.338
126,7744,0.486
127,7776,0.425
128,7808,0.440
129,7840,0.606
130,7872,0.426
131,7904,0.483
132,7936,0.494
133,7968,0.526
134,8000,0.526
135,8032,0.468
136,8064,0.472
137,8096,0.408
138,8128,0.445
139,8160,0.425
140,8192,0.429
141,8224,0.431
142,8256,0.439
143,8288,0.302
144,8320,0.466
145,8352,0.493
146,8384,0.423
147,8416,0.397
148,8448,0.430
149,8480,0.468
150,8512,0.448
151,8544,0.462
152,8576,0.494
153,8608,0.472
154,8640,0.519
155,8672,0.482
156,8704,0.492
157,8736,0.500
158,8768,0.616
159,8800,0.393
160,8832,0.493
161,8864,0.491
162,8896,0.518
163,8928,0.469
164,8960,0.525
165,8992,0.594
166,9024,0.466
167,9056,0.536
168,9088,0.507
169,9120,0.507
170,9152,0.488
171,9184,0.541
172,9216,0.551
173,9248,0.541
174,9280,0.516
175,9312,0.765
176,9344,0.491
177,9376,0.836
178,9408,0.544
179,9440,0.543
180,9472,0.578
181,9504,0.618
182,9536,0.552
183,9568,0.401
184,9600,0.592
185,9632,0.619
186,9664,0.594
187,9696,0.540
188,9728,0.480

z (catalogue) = 0.94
